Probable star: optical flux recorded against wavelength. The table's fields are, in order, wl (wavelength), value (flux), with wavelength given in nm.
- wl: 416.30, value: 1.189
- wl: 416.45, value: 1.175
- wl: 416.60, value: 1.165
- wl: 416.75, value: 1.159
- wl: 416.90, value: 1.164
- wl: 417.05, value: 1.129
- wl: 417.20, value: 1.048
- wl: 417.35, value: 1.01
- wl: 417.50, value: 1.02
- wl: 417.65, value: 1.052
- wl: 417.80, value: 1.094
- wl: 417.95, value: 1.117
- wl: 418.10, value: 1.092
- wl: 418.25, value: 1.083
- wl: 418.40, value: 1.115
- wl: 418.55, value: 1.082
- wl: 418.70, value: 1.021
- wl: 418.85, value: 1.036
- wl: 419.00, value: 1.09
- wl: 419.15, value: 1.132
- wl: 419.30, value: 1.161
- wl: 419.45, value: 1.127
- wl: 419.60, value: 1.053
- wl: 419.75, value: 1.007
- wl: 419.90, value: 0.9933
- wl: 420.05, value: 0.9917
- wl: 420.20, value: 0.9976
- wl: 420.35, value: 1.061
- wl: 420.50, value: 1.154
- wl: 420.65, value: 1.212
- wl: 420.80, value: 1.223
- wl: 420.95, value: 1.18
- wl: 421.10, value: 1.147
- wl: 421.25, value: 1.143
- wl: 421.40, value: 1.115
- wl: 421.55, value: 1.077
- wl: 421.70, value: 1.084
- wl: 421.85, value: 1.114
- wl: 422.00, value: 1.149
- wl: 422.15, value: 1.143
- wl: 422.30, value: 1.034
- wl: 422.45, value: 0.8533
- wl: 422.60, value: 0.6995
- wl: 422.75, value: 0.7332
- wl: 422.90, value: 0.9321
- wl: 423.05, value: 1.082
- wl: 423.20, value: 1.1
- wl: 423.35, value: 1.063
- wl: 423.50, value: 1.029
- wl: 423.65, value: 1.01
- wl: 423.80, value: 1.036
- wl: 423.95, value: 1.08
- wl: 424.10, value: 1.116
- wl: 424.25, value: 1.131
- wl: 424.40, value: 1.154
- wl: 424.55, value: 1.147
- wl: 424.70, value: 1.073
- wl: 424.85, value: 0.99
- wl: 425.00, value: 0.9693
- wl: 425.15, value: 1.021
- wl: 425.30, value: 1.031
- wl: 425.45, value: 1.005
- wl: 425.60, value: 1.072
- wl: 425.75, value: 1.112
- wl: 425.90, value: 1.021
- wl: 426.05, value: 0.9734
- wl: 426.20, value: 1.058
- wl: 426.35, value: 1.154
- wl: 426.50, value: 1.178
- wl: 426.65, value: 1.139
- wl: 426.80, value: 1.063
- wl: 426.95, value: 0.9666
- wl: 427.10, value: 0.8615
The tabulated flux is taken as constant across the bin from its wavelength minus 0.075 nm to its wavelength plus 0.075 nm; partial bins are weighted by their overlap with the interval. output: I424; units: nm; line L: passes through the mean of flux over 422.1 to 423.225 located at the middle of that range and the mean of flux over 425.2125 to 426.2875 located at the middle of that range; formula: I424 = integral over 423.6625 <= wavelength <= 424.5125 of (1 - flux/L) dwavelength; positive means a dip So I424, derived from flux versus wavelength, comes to -0.10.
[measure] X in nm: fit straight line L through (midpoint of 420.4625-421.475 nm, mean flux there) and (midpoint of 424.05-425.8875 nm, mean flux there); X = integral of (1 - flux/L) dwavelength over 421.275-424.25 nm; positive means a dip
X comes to 0.25 nm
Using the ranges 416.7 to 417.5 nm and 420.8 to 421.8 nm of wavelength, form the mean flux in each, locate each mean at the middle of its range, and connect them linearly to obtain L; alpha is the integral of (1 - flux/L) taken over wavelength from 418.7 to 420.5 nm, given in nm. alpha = 0.09 nm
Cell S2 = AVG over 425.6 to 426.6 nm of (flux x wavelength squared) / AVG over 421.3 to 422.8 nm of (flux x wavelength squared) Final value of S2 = 1.10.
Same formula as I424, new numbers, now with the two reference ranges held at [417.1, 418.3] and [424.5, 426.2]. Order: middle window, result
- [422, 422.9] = 0.11 nm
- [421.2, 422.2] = -0.06 nm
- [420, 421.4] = -0.09 nm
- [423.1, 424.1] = -0.01 nm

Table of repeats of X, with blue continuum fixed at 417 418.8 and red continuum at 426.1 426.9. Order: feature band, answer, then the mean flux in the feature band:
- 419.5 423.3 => 0.12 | 1.05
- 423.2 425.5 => 0.08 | 1.06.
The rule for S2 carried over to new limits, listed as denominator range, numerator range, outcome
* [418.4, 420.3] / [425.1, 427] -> 1.04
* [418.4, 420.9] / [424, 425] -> 1.03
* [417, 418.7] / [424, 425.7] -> 1.03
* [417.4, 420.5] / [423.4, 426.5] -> 1.02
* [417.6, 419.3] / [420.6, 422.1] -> 1.07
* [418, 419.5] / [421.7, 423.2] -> 0.91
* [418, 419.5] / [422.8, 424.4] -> 0.99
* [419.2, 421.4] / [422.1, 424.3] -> 0.92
